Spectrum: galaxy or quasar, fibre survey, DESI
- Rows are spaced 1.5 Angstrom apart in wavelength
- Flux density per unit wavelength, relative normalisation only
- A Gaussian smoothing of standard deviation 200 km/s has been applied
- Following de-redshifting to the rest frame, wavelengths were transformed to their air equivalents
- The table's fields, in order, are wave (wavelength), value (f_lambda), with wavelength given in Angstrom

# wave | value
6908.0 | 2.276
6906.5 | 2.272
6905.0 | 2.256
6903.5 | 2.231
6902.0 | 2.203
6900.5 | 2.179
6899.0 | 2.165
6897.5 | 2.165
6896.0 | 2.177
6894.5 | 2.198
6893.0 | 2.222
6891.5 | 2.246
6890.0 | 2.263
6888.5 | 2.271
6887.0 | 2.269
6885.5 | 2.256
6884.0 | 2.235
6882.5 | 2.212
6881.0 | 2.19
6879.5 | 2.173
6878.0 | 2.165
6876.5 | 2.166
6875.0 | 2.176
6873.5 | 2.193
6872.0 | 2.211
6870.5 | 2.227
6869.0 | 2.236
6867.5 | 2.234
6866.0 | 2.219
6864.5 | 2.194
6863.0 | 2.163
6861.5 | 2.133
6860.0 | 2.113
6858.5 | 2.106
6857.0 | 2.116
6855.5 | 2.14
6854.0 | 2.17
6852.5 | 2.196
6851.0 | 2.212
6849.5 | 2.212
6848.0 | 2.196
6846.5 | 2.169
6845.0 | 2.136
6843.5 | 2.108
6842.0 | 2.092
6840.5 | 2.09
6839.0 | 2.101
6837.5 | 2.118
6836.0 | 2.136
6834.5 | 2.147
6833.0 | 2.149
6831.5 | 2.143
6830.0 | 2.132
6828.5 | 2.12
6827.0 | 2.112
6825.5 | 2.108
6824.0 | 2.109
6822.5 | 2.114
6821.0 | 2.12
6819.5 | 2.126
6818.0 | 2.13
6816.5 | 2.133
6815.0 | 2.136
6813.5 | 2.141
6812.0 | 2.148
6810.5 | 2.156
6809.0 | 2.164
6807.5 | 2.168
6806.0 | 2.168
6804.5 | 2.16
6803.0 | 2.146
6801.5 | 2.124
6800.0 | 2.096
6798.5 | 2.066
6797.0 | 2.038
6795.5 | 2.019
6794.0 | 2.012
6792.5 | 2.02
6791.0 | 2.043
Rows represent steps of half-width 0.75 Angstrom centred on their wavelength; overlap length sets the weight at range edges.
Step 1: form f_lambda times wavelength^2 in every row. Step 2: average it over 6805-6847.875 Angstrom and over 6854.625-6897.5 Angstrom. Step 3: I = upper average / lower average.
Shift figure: 1.04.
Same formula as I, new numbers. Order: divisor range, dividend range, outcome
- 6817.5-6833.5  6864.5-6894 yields 1.06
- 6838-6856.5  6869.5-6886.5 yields 1.03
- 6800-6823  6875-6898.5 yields 1.06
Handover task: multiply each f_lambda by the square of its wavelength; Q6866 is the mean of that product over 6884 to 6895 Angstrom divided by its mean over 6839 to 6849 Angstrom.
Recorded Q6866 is 1.07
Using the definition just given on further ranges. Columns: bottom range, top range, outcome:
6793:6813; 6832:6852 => 1.03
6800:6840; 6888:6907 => 1.06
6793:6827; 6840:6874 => 1.04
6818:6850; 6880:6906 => 1.06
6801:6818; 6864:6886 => 1.05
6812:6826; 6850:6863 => 1.02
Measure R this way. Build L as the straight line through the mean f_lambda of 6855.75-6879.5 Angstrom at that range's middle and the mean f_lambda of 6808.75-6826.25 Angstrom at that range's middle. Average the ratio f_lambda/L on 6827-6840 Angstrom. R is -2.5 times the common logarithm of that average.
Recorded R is 0.01 mag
